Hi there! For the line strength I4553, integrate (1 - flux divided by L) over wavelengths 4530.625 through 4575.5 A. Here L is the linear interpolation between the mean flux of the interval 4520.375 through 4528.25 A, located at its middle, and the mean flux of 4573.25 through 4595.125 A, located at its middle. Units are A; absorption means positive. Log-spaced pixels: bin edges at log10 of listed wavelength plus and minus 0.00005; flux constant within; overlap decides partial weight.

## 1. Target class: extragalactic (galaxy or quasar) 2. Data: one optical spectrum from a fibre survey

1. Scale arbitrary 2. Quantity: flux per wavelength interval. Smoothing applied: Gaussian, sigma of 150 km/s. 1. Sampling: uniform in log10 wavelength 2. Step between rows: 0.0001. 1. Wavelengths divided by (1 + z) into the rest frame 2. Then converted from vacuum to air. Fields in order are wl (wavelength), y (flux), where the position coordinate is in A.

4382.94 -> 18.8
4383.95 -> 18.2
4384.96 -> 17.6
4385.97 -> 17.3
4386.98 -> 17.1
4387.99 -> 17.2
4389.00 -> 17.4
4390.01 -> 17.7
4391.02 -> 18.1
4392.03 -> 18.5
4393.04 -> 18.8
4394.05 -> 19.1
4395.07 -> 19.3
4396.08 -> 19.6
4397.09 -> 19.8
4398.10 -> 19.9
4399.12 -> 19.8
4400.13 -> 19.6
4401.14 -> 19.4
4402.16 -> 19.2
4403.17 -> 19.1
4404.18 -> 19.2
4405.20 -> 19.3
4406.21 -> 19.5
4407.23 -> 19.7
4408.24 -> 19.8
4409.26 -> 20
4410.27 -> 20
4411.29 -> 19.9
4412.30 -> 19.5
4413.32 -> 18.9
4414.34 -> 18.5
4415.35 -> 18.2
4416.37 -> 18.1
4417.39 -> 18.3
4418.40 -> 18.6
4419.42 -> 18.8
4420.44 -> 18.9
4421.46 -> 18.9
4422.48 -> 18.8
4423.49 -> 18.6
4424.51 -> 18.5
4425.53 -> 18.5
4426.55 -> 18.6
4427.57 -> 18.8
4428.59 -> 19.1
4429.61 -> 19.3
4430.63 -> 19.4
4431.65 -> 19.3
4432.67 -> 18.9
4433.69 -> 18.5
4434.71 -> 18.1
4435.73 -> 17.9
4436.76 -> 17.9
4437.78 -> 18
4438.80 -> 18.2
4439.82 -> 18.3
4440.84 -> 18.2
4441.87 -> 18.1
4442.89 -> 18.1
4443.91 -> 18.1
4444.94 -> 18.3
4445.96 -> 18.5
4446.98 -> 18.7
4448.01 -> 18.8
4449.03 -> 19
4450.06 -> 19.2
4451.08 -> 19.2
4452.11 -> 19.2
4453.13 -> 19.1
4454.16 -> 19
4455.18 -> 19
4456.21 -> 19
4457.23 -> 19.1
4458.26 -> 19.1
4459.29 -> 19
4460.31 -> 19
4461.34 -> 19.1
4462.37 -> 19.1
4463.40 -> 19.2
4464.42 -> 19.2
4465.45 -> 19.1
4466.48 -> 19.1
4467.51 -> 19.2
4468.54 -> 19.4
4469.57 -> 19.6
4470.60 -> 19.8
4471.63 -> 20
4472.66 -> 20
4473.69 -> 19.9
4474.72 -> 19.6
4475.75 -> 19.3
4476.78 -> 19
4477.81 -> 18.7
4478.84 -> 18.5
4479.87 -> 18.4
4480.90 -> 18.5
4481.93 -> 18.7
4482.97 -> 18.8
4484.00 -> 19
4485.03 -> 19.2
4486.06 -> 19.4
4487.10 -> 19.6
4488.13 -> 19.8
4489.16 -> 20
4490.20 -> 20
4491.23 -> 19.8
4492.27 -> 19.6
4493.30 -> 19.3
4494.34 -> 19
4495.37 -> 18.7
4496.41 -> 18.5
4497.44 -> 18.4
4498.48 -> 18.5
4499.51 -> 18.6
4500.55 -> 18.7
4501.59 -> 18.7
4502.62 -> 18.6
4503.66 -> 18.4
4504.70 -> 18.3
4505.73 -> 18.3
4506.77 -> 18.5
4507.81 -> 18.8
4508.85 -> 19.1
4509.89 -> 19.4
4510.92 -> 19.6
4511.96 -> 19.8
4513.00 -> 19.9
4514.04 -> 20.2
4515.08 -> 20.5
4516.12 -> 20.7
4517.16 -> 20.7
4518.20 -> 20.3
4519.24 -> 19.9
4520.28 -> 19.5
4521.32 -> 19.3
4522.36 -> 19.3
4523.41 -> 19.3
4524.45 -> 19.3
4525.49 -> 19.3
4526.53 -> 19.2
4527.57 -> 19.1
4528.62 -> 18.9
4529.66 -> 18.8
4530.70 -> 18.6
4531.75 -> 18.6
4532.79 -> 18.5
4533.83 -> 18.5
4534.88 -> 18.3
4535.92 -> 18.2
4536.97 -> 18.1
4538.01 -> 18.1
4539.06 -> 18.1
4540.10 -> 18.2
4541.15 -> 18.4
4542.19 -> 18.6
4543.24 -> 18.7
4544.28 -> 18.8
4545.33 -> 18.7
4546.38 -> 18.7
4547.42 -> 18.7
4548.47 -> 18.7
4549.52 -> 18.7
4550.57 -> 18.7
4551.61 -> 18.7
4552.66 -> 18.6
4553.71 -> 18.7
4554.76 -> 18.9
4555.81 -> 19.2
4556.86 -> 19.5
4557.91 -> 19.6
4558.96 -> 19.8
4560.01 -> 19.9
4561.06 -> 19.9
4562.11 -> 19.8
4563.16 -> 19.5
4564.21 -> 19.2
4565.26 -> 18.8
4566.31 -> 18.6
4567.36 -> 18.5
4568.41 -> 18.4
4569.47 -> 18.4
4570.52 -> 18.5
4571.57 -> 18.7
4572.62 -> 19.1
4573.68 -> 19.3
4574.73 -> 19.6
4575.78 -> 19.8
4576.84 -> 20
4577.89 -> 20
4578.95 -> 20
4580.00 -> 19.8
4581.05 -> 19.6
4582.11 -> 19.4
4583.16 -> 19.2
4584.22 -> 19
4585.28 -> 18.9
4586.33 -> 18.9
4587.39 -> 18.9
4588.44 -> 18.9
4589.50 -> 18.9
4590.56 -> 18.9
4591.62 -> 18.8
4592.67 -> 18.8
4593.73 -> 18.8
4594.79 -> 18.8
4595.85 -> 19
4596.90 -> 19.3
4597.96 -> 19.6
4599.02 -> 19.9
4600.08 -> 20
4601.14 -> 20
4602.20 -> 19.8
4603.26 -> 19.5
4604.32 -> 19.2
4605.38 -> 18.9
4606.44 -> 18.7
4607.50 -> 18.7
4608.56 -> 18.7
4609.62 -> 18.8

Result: 1.0 A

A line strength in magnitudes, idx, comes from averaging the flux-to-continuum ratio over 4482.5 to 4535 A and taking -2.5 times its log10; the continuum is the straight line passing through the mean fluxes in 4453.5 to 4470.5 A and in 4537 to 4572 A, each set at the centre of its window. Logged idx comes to -0.01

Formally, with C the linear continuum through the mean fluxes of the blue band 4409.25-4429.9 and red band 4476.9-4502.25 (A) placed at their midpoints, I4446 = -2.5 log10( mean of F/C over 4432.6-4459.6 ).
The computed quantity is 0.02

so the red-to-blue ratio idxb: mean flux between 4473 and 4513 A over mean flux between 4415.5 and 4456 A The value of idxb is 1.0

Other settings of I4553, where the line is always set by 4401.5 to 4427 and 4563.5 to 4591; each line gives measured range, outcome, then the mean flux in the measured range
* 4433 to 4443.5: 0.5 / 18.1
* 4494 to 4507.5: 0.4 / 18.6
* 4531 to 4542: 0.5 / 18.3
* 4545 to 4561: 0.1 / 19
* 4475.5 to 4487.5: 0.1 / 18.9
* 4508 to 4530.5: -0.6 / 19.6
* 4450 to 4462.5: 0.0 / 19.1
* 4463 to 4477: -0.3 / 19.5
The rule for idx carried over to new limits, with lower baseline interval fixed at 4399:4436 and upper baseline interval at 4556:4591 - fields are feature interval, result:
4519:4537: 0.01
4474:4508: 0.01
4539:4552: 0.03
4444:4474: 0.00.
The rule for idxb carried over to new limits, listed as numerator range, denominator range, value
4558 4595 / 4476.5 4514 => 1.01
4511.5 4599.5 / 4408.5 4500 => 1.01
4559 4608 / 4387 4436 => 1.02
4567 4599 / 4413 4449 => 1.03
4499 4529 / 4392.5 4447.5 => 1.02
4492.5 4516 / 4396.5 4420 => 0.99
